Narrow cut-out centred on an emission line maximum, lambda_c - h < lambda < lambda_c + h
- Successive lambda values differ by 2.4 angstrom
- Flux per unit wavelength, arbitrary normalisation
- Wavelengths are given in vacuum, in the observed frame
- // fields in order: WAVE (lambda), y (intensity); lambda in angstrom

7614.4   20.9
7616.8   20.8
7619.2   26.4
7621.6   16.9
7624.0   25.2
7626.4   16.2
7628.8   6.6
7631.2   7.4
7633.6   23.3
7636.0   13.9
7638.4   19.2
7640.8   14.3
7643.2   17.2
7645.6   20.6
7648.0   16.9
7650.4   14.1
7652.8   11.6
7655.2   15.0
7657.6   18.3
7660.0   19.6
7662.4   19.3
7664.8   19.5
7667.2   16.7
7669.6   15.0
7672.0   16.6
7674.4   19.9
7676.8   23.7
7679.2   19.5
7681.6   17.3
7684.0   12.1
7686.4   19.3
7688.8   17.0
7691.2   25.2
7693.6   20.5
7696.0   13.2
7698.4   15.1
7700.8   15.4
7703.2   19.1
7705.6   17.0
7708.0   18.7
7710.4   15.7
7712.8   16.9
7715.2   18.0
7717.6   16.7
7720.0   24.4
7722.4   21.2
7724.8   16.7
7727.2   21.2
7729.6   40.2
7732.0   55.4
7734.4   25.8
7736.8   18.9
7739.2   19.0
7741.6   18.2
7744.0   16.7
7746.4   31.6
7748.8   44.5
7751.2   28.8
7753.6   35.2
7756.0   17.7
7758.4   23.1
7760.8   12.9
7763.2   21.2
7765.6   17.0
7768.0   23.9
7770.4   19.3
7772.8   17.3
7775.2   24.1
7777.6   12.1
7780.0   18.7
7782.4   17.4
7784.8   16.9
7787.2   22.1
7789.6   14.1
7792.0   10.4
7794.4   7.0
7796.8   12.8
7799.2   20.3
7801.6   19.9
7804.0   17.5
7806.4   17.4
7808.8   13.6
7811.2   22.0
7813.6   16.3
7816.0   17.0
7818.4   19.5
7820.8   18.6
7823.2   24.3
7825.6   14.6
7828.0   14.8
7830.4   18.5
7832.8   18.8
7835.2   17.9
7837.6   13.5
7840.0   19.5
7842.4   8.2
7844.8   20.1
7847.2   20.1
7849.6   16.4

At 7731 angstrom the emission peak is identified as [S II] 6716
